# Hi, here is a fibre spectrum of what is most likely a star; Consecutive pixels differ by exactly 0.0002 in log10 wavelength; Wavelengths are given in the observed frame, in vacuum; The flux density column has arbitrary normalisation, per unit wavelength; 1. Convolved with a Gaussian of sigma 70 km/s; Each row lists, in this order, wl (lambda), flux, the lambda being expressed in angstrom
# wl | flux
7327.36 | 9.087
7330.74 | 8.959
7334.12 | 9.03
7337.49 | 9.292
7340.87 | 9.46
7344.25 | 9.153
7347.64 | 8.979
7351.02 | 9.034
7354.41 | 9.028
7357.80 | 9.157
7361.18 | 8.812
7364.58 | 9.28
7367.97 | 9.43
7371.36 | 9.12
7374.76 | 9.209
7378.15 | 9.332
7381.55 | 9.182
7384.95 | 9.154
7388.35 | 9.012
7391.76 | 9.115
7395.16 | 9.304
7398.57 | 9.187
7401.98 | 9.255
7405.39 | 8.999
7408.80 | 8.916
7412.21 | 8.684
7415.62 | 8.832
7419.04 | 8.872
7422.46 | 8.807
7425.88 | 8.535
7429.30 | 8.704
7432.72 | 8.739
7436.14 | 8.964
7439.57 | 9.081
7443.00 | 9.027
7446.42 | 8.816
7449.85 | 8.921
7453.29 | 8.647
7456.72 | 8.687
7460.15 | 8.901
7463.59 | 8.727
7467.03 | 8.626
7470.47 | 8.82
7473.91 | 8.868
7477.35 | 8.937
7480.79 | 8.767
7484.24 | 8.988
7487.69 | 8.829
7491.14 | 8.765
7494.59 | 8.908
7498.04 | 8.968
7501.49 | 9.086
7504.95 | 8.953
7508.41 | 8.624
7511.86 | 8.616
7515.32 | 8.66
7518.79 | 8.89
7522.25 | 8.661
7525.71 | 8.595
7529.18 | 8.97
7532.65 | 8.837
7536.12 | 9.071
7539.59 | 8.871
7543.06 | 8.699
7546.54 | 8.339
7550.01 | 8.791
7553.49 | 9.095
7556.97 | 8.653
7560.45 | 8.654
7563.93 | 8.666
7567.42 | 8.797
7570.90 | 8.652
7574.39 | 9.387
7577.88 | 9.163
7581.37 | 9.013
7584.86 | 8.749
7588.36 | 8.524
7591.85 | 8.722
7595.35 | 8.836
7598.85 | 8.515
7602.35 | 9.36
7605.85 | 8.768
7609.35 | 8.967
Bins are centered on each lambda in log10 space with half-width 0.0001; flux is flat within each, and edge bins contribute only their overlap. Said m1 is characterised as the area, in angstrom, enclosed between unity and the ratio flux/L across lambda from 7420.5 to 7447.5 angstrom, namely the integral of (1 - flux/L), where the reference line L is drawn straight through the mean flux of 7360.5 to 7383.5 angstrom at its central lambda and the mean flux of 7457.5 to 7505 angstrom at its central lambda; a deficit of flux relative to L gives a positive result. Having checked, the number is 0.53 angstrom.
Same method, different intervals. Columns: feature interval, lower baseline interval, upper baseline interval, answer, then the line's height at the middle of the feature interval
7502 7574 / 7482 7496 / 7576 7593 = 0.7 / 8.85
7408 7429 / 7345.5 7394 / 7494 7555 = 0.6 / 9.03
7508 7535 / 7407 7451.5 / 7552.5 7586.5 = 0.4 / 8.87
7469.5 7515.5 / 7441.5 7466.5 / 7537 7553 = -0.4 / 8.77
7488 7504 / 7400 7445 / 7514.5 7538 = -0.2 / 8.84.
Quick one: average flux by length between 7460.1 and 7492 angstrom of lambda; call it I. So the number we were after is 8.82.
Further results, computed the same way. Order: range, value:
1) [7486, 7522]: 8.82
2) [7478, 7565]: 8.8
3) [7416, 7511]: 8.83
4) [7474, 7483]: 8.86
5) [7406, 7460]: 8.82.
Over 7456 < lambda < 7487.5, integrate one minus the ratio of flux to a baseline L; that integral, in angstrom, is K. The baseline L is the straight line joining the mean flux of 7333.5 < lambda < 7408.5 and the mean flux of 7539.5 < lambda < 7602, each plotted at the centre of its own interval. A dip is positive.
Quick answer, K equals 0.5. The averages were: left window 9.16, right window 8.8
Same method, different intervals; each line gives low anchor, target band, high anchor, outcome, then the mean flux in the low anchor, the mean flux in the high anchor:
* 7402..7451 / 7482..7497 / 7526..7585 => 0.0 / 8.86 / 8.84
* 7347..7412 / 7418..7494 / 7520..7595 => 1.4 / 9.12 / 8.81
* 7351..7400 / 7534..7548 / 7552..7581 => 0.3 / 9.16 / 8.89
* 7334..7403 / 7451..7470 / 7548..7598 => 0.6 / 9.17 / 8.83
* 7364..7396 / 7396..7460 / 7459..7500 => 1.1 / 9.21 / 8.84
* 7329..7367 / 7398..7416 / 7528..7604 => 0.1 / 9.11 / 8.83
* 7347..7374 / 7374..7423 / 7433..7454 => -0.2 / 9.11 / 8.91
